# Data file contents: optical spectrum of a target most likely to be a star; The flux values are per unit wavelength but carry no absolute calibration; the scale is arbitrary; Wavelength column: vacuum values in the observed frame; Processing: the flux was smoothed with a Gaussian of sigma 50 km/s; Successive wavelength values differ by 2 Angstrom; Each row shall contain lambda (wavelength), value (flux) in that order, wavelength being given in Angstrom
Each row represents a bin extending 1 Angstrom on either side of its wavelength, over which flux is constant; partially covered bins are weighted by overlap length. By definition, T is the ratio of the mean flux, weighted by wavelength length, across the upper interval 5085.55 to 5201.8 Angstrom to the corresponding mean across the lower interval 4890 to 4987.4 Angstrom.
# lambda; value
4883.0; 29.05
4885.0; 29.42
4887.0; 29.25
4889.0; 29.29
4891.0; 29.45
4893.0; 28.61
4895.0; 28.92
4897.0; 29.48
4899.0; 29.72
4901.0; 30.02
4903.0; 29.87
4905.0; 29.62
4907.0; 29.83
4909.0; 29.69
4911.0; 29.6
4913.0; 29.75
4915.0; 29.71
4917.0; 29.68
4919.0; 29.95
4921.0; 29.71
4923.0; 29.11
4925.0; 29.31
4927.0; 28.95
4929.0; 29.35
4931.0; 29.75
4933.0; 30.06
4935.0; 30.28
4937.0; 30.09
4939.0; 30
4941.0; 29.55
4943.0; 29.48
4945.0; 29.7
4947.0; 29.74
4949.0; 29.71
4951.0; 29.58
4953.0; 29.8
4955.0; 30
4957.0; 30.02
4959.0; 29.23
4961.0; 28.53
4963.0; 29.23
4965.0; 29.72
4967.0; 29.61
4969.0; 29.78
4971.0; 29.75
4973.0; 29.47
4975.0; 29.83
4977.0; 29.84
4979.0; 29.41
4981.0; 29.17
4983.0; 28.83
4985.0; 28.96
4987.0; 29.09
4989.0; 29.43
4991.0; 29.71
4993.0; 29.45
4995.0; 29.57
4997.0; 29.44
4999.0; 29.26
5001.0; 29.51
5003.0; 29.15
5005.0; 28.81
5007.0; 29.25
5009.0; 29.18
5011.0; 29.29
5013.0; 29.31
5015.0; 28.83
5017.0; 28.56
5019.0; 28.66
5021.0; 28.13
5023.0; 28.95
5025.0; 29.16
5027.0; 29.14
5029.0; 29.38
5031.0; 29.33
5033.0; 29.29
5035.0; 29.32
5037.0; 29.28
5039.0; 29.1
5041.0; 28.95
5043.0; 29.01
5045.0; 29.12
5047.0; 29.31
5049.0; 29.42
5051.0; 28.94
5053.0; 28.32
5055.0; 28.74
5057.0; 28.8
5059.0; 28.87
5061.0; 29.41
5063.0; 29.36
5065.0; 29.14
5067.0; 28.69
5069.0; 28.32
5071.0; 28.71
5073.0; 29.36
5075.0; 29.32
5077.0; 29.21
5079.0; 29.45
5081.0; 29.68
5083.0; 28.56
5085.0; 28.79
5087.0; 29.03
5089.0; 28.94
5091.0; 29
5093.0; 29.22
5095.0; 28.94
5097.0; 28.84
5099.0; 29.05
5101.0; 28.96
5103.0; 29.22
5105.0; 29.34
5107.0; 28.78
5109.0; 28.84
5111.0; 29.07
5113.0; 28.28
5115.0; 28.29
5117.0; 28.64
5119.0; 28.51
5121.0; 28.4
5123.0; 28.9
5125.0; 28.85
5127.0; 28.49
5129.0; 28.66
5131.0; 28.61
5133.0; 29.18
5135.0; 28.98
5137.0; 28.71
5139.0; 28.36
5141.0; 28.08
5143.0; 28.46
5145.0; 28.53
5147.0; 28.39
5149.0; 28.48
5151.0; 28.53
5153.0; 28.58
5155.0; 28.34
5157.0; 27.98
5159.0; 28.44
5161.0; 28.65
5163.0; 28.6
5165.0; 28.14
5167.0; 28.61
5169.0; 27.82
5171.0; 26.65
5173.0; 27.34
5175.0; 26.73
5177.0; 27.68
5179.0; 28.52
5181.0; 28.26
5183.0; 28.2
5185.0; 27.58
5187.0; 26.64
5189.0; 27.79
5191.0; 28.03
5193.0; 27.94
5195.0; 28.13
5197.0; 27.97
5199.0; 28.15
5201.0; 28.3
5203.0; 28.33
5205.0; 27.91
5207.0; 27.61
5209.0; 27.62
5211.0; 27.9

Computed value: 0.96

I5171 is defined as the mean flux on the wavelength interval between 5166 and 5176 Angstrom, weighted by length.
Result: 27.4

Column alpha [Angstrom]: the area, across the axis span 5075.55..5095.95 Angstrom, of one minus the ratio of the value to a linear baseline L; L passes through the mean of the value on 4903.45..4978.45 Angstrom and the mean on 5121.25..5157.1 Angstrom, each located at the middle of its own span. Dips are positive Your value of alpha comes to -0.16 Angstrom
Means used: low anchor 29.6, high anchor 28.6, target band 29.1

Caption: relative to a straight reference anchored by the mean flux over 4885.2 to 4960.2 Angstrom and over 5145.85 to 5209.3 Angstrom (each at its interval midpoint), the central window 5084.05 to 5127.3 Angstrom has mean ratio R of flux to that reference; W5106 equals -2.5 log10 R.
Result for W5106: -0.01 mag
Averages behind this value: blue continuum 29.6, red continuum 28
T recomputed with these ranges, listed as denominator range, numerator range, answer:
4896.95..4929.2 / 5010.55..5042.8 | 0.98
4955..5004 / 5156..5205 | 0.95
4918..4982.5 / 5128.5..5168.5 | 0.96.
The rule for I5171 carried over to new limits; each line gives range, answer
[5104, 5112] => 29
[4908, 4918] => 29.7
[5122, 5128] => 28.7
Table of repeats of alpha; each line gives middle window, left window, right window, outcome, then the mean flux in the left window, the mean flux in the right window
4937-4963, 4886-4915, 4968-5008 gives -0.2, 29.5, 29.4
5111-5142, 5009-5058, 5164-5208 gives -0.3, 29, 27.8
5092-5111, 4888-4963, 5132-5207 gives -0.3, 29.6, 28.1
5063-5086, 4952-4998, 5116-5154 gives -0.1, 29.5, 28.6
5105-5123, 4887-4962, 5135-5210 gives -0.1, 29.6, 28.1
